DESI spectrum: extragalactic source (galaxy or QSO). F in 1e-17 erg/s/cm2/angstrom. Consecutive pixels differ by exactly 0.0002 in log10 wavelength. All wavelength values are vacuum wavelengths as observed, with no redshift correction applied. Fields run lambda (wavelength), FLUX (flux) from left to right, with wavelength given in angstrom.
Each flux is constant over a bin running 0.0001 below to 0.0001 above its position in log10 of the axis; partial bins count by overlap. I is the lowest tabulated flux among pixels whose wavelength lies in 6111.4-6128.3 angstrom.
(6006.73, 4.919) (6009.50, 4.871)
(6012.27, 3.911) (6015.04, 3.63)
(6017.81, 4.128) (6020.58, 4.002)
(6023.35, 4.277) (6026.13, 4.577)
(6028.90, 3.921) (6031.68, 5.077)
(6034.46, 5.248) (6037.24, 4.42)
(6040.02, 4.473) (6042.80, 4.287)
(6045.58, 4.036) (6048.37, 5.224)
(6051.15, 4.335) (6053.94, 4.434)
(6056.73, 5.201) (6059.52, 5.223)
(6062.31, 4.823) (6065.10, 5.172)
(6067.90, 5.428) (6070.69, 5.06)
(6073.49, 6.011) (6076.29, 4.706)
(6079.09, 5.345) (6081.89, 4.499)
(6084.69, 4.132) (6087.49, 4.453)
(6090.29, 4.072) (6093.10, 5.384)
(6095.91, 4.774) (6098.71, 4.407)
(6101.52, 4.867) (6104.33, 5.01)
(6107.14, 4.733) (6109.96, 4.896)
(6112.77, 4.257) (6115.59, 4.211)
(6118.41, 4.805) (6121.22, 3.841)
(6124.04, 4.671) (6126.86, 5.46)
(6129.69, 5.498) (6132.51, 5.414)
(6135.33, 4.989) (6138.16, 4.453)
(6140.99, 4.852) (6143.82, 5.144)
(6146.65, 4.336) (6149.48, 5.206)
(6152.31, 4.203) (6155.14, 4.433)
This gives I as 3.841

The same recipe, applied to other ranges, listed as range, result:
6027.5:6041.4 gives 3.921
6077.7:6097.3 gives 4.072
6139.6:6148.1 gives 4.336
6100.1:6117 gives 4.211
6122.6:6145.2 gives 4.453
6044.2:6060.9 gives 4.036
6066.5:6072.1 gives 5.06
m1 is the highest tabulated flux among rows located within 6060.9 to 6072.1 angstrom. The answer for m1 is 5.428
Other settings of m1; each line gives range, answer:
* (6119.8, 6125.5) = 4.671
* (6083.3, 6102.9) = 5.384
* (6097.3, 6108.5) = 5.01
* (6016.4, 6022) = 4.128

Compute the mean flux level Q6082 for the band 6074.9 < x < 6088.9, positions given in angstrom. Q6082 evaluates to 4.63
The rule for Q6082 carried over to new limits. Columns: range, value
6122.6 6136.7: 5.2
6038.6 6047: 4.27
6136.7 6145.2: 4.81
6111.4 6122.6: 4.28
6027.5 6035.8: 4.75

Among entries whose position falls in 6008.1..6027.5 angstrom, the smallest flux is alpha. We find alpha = 3.63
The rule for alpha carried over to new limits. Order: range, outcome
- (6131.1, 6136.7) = 4.989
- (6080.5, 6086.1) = 4.132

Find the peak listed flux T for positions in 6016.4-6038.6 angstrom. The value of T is 5.248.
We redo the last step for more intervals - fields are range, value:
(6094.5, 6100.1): 4.774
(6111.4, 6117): 4.257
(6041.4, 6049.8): 5.224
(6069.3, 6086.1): 6.011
